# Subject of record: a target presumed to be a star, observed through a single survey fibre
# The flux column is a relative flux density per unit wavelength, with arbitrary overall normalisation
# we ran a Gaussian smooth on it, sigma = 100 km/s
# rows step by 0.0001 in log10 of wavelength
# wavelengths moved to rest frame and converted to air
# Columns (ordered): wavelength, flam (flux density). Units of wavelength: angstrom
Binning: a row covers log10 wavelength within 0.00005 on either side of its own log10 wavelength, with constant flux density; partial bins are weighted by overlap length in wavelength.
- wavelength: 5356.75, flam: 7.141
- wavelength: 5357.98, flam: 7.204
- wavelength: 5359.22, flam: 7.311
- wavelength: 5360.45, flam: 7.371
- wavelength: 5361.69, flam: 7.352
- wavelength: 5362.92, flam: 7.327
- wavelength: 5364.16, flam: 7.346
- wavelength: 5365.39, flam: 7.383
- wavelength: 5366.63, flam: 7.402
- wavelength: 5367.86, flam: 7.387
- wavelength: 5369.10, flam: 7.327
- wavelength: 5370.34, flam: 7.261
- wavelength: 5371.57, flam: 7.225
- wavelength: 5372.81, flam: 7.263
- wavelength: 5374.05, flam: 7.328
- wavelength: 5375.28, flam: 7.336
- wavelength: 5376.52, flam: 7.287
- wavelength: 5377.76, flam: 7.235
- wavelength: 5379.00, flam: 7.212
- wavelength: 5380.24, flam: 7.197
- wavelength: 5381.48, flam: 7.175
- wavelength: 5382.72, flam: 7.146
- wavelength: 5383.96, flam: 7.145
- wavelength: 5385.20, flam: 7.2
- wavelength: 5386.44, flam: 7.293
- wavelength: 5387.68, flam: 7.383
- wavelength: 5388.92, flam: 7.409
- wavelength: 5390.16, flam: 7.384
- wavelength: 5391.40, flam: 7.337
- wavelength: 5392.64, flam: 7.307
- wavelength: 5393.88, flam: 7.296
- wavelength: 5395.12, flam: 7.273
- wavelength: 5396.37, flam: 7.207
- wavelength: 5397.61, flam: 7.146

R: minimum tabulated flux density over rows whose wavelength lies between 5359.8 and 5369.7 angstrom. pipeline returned 7.327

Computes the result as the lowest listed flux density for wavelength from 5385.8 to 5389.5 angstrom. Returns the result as 7.293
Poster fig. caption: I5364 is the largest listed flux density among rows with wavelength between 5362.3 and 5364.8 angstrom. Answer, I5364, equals 7.346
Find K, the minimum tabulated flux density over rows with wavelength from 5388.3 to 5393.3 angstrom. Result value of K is 7.307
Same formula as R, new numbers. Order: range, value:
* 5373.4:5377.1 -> 7.287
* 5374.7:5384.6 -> 7.145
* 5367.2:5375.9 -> 7.225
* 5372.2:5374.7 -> 7.263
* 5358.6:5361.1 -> 7.311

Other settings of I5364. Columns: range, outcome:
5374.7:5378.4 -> 7.336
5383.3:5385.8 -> 7.2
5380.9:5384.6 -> 7.175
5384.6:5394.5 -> 7.409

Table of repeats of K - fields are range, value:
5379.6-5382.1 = 7.175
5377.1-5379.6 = 7.212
